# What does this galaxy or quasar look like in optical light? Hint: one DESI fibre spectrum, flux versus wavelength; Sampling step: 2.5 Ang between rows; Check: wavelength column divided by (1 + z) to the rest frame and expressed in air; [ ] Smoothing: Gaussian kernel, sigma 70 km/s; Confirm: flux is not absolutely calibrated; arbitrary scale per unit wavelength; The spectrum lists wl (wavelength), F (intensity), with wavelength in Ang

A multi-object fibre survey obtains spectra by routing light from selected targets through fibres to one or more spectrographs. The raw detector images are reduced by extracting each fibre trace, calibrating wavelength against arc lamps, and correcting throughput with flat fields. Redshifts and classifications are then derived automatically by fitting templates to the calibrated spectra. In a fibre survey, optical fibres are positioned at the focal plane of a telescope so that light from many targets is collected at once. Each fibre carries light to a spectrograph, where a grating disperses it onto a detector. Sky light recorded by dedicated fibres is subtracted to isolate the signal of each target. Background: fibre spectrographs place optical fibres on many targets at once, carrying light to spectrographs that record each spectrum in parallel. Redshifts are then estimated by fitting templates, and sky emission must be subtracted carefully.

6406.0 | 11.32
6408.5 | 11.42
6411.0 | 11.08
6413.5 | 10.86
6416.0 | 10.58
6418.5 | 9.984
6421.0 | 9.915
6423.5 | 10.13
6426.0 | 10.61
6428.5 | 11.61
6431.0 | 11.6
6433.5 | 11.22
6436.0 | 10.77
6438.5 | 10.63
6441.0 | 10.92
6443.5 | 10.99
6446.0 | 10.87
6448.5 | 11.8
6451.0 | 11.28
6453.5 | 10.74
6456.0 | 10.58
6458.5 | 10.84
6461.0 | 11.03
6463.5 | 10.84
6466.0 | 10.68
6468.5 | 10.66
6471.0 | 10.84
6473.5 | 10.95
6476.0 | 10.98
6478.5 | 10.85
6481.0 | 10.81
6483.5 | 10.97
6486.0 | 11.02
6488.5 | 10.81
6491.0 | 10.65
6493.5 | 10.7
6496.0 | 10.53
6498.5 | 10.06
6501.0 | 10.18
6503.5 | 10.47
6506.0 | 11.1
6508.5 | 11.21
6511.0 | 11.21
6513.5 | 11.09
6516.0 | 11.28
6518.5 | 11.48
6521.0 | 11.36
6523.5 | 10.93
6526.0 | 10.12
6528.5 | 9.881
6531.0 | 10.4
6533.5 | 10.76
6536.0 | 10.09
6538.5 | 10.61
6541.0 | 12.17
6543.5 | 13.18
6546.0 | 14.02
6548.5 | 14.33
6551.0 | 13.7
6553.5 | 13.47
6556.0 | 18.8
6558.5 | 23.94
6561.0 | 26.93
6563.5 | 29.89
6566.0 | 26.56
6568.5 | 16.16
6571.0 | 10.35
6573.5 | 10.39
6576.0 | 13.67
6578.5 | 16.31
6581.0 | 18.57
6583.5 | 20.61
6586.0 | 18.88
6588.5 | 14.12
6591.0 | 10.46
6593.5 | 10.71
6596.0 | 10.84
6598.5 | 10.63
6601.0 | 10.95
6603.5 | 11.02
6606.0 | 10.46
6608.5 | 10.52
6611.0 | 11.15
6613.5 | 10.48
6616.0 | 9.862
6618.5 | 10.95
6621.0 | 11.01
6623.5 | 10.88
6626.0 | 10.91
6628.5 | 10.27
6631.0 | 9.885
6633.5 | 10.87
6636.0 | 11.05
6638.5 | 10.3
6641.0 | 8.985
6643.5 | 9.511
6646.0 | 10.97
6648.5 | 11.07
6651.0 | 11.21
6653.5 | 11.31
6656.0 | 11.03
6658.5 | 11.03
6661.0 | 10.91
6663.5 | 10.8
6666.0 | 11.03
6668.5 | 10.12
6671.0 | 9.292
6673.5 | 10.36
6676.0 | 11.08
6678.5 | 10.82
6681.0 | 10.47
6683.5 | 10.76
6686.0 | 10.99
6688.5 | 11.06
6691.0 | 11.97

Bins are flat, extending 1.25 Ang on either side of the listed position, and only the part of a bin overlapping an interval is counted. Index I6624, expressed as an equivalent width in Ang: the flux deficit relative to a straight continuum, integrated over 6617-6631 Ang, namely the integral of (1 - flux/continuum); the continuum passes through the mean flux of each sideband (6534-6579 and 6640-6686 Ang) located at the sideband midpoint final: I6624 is 2.2 Ang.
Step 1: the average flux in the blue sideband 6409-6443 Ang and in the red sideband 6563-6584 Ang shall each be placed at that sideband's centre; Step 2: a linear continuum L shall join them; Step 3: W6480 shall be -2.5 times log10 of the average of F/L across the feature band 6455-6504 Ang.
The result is 0.22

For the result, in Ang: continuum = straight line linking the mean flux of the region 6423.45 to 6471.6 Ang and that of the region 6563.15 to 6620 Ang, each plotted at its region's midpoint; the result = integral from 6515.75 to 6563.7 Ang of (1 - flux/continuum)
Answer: -4.6 Ang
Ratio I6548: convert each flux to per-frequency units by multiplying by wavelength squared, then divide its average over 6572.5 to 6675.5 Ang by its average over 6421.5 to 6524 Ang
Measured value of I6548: 1.1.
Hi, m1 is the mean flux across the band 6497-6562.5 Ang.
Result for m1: 12.9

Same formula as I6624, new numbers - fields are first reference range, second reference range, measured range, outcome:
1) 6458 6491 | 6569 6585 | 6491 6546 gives 7.4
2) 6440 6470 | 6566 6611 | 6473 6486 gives 0.6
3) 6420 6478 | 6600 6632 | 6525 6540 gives 0.6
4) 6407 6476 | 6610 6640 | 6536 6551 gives -2.8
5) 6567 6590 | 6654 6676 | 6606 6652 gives 7.6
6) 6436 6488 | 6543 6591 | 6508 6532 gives 6.0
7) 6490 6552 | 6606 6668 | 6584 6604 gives -3.1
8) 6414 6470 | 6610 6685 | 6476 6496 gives -0.1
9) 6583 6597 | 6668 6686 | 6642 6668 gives 1.1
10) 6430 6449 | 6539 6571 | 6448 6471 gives 2.5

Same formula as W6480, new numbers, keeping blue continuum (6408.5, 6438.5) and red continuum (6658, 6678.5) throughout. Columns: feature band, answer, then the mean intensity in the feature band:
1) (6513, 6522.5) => -0.06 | 11.3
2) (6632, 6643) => 0.04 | 10.2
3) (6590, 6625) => -0.01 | 10.7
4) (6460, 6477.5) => -0.01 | 10.9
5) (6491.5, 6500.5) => 0.03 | 10.4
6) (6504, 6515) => -0.04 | 11.1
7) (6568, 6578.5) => -0.20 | 12.8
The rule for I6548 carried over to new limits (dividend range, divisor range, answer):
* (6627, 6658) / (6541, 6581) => 0.62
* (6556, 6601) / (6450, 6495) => 1.61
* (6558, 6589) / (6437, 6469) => 1.80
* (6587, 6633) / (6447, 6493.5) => 1.04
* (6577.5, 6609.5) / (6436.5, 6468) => 1.28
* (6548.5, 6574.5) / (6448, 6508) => 1.79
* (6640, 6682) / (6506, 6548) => 0.98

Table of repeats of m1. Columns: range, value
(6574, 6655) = 11.8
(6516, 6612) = 14.1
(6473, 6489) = 10.9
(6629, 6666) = 10.6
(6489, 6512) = 10.7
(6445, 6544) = 10.9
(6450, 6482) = 10.8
